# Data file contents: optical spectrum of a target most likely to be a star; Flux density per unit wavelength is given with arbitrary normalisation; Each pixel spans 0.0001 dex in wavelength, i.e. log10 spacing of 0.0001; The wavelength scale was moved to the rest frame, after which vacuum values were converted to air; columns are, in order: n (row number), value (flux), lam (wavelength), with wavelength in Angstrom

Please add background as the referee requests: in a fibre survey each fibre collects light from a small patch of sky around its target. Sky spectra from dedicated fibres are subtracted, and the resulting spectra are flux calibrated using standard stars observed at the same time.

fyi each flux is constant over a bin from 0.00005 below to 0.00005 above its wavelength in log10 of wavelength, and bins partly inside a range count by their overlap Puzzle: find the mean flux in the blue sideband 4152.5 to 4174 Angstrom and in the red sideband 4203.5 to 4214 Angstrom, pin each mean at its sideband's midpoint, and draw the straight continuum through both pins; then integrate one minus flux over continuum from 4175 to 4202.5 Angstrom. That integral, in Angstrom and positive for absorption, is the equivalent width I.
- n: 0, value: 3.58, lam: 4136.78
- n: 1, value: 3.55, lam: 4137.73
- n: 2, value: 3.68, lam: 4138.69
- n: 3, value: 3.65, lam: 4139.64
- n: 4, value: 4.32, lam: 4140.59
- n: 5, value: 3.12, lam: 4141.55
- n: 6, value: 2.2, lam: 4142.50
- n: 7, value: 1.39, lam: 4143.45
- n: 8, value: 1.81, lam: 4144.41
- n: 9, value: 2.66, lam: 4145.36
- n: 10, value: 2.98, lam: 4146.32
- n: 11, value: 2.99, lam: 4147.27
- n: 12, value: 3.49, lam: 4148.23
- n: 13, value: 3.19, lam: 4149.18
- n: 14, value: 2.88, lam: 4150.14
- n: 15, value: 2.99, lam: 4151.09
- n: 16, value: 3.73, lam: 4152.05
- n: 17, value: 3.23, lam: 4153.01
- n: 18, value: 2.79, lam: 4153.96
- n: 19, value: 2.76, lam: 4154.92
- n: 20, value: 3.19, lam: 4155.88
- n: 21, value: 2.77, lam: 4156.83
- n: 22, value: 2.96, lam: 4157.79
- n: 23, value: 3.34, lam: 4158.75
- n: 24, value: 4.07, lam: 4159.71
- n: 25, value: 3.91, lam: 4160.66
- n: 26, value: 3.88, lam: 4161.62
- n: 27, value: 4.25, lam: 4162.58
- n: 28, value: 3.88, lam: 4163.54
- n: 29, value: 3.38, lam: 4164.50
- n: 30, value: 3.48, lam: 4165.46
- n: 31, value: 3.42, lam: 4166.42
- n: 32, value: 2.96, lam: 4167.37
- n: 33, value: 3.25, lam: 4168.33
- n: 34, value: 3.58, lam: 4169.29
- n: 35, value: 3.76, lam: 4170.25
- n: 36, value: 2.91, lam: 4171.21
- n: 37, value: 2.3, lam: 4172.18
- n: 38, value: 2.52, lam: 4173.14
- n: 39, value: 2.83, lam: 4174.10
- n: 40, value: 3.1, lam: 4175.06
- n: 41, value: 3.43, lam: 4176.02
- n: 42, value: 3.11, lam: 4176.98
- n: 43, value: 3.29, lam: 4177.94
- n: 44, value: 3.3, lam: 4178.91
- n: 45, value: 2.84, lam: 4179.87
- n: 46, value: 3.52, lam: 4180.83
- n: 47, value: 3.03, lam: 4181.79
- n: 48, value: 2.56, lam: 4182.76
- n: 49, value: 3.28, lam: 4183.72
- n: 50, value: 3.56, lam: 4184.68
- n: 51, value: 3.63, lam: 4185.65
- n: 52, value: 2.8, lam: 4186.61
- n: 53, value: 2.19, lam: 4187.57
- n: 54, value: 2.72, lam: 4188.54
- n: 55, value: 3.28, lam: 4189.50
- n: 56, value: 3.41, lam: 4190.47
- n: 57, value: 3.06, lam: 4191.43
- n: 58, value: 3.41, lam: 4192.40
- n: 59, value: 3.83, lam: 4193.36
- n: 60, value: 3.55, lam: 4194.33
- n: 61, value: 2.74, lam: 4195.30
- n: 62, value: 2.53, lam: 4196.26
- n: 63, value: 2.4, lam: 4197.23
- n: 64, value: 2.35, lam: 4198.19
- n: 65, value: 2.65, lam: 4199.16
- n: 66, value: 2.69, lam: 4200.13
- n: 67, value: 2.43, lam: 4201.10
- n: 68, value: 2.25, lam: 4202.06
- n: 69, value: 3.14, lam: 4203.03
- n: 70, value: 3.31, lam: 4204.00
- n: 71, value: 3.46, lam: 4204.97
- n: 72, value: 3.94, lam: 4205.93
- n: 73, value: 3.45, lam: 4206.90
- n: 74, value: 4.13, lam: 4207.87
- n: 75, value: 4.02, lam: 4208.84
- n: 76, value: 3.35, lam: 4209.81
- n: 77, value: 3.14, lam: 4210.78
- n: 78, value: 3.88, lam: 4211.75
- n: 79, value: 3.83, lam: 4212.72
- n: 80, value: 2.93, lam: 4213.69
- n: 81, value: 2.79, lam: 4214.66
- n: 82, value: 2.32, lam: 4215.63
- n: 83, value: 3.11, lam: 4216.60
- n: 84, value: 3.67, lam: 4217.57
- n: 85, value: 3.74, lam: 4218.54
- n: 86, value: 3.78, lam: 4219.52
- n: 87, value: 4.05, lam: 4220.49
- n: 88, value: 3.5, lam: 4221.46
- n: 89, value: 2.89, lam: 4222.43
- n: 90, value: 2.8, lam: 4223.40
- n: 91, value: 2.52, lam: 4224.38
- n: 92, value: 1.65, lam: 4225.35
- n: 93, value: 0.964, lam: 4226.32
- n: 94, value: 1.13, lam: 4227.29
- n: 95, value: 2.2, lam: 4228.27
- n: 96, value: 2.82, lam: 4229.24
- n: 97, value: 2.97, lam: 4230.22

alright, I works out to 3.7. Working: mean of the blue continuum 3.29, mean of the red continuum 3.6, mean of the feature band 3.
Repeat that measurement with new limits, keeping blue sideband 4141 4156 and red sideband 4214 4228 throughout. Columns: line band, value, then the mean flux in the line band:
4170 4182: -1.1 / 3.06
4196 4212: -1.9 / 3.12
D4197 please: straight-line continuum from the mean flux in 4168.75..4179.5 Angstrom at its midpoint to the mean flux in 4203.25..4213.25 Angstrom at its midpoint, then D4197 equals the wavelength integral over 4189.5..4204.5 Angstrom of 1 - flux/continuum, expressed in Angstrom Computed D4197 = 2.3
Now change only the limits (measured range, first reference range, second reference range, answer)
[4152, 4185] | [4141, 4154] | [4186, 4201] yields -4.5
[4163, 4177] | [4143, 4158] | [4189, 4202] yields -1.5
